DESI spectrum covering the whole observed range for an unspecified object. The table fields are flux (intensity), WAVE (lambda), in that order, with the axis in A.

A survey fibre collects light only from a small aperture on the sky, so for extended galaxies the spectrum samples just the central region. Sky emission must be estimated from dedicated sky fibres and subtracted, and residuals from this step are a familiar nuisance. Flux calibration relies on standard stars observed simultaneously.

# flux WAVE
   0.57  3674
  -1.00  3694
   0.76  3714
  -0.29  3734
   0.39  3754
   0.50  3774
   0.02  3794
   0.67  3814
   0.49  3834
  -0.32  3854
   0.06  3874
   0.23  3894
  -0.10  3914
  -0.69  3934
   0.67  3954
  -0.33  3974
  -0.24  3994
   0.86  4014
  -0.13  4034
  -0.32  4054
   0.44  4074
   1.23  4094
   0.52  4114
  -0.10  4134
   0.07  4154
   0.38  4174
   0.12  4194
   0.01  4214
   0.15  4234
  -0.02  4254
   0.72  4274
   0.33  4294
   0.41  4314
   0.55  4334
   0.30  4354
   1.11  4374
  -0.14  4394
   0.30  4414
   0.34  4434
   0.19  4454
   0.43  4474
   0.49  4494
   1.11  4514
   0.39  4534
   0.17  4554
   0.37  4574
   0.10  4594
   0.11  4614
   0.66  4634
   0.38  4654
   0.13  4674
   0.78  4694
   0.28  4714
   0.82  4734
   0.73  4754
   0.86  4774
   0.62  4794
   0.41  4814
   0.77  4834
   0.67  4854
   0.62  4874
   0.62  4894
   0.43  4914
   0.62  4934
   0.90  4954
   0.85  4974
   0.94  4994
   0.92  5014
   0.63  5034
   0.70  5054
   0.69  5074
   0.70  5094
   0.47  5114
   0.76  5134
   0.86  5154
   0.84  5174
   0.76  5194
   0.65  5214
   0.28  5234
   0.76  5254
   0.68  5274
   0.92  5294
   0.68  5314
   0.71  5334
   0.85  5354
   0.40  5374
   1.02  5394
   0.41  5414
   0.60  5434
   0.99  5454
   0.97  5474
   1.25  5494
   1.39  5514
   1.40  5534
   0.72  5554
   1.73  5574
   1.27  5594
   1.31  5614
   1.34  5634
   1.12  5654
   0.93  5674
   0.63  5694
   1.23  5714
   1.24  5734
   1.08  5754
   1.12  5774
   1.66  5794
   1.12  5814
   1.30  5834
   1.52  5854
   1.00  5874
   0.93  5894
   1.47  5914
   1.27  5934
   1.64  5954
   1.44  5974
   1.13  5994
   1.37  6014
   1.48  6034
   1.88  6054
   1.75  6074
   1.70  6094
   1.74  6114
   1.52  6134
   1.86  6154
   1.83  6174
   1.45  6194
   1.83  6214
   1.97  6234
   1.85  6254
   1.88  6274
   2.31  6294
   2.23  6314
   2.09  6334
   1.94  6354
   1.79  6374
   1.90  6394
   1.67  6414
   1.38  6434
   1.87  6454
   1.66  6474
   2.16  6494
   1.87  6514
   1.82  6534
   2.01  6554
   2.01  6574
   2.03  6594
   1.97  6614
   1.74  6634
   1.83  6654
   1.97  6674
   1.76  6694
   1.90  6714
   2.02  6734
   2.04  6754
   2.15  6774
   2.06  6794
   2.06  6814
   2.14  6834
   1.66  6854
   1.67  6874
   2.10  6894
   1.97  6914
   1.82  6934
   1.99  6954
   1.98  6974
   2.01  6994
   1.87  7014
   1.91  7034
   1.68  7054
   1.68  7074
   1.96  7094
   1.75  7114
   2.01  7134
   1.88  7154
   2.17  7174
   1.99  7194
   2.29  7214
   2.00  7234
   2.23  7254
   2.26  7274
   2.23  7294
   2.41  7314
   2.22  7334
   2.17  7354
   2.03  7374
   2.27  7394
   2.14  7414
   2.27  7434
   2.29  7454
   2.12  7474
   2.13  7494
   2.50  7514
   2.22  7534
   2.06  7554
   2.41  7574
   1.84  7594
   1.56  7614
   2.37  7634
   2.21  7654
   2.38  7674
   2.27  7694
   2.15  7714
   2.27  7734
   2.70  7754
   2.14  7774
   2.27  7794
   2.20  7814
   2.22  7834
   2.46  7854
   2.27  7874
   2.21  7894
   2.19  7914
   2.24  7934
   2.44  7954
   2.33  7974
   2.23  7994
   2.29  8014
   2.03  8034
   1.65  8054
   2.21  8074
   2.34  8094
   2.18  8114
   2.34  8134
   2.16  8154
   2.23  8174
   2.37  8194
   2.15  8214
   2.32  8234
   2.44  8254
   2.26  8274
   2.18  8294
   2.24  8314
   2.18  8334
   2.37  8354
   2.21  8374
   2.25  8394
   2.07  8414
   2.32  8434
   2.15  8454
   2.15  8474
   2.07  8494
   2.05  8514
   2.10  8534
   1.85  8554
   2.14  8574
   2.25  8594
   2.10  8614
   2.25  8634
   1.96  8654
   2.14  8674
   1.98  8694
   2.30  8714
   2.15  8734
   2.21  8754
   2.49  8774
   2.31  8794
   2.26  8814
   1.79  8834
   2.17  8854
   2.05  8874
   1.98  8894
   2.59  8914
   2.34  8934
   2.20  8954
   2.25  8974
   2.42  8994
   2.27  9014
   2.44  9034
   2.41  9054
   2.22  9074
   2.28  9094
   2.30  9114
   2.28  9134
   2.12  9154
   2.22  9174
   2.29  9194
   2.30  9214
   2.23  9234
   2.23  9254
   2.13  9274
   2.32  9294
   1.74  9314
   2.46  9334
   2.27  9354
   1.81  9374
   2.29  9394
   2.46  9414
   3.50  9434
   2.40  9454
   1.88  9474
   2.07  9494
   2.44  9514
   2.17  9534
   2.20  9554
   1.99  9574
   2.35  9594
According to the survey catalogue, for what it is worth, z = 0.37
